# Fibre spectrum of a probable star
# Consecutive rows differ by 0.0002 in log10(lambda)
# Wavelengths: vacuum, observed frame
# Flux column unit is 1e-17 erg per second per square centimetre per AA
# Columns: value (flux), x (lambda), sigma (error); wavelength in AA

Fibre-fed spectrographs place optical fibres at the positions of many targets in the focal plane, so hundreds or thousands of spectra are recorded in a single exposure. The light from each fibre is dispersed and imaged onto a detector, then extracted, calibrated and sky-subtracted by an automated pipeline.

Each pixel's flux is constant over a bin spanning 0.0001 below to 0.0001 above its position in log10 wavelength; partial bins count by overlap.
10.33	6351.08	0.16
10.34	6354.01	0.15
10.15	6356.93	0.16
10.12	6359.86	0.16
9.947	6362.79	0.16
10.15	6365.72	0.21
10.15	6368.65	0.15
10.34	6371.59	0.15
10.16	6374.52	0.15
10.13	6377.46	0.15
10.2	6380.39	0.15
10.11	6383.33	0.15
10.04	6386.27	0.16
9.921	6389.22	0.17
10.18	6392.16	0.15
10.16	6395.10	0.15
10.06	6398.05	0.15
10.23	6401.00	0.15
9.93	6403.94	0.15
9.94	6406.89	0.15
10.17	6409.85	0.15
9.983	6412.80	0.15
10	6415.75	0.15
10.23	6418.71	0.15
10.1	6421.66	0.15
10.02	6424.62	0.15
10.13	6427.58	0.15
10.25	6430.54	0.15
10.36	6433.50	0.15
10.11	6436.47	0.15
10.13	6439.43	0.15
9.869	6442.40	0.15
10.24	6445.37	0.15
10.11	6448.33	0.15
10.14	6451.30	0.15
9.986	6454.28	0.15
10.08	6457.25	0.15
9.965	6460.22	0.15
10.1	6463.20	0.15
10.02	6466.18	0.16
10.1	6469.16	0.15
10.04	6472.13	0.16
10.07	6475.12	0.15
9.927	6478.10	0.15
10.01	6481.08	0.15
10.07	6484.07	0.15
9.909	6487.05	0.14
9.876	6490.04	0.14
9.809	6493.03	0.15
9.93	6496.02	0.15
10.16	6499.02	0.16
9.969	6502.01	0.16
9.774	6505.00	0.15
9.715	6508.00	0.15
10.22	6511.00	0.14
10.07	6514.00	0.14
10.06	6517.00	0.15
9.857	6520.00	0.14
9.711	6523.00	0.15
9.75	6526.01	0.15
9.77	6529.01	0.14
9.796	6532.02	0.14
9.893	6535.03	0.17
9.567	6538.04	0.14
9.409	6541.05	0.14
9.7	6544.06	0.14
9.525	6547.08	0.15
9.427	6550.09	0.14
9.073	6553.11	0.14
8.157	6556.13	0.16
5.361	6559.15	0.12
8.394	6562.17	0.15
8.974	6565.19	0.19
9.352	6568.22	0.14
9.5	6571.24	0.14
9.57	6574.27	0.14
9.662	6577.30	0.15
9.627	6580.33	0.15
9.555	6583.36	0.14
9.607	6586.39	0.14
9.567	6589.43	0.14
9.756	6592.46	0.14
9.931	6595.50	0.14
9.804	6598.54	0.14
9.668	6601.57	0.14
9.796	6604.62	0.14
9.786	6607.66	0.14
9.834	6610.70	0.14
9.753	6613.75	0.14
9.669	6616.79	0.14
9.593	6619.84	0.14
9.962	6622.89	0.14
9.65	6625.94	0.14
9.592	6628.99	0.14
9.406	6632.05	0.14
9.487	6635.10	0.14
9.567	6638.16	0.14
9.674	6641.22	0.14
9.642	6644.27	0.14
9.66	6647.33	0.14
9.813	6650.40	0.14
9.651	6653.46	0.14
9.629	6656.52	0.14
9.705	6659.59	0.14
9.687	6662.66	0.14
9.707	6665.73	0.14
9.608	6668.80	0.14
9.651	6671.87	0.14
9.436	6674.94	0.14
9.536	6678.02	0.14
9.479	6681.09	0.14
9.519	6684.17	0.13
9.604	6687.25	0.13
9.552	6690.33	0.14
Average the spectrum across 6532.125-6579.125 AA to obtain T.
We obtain 9.06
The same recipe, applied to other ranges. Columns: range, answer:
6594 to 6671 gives 9.69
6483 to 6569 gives 9.49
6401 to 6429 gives 10.1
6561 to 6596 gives 9.45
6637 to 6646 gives 9.64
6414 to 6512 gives 10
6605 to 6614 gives 9.8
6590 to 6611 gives 9.79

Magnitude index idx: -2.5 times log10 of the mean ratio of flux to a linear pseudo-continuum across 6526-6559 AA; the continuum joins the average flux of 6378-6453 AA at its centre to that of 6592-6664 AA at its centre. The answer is 0.066 mag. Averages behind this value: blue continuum 10.1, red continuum 9.7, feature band 9.28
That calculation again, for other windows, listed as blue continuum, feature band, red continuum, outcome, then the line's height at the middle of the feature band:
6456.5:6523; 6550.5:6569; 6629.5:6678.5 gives 0.19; 9.83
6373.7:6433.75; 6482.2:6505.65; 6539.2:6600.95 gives -0.04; 9.62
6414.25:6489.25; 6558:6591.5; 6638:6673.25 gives 0.09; 9.83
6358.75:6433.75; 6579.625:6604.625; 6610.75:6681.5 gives 0.00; 9.74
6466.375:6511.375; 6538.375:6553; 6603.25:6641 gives 0.04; 9.84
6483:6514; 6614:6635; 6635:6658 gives 0.01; 9.7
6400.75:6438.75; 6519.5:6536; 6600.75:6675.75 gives 0.01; 9.89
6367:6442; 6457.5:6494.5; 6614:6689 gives 0.00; 9.97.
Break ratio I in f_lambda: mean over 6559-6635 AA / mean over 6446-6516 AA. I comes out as 0.95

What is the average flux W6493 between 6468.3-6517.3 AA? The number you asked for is 9.98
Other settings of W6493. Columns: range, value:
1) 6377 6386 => 10.1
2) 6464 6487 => 10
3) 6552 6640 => 9.37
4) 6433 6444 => 10.1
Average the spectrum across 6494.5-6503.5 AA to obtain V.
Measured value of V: 10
